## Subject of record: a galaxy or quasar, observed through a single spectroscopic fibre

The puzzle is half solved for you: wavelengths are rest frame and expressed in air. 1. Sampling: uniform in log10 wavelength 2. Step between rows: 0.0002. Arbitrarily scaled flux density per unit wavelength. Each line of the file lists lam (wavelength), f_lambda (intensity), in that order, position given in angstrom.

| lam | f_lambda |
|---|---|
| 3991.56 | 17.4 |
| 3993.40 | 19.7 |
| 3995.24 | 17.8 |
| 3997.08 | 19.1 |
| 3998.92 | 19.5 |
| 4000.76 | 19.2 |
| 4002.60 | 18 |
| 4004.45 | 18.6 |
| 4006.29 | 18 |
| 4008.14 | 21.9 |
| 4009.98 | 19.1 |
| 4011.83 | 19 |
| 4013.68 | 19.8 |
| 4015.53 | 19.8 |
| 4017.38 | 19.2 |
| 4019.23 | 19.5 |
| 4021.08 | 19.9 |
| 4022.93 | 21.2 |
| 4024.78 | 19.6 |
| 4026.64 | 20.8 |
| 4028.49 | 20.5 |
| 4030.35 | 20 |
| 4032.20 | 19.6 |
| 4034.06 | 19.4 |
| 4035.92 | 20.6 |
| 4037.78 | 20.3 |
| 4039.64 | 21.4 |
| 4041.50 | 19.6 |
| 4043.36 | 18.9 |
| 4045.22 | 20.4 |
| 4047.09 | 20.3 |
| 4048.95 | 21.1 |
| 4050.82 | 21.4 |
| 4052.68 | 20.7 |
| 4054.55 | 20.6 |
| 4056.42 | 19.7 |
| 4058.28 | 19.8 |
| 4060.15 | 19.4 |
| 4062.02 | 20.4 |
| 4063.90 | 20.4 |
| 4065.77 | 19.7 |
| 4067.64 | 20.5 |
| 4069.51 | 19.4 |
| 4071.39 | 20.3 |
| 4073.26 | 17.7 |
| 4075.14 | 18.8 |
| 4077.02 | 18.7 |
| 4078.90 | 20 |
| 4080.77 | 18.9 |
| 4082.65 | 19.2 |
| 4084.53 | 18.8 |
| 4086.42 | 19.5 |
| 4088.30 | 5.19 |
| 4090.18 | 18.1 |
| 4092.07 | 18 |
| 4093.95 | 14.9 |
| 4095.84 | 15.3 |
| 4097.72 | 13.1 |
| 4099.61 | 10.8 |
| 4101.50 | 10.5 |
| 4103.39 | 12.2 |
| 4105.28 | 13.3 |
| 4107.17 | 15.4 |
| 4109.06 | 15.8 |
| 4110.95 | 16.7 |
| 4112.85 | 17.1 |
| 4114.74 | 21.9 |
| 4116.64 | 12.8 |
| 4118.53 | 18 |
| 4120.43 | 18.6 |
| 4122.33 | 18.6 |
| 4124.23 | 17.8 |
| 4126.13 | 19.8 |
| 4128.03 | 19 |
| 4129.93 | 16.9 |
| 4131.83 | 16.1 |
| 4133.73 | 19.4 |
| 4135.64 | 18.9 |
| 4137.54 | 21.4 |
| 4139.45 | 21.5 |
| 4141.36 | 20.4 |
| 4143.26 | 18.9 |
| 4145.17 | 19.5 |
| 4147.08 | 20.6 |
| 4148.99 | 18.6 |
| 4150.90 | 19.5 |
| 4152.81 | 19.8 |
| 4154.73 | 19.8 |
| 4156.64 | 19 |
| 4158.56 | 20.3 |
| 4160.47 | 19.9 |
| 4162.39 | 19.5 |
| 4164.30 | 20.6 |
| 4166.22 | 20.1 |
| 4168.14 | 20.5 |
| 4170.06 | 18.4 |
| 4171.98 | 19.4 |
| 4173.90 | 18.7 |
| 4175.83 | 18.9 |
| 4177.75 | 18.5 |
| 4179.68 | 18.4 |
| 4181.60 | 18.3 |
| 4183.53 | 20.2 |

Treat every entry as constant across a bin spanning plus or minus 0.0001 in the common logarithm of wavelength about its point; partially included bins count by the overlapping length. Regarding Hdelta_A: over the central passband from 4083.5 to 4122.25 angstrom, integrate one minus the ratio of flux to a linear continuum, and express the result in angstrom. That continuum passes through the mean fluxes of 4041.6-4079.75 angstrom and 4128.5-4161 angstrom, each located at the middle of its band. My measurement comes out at 8.4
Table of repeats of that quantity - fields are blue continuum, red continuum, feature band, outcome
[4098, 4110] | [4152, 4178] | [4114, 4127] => -3.0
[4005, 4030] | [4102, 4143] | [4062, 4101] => 2.5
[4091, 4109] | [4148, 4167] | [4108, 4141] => -3.9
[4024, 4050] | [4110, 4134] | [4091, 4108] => 4.4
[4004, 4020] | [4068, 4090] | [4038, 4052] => -1.3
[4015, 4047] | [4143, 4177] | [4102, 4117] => 3.1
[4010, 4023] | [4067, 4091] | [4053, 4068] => -1.3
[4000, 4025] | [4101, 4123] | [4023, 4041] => -1.4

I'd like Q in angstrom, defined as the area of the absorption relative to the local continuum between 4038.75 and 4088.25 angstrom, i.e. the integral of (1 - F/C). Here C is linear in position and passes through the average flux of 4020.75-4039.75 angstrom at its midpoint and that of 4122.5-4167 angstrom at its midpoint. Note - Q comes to 1.1 angstrom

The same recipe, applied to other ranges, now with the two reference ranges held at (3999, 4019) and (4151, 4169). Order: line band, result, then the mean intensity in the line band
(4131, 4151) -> 0.3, 19.6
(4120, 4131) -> 0.8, 18.4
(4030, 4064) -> -1.3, 20.2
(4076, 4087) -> 0.2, 19.2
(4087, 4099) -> 3.3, 14.2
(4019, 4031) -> -0.6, 20.3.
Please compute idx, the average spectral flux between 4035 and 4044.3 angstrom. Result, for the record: 20.2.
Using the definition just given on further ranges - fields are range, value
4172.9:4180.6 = 18.6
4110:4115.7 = 18.5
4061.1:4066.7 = 20.1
